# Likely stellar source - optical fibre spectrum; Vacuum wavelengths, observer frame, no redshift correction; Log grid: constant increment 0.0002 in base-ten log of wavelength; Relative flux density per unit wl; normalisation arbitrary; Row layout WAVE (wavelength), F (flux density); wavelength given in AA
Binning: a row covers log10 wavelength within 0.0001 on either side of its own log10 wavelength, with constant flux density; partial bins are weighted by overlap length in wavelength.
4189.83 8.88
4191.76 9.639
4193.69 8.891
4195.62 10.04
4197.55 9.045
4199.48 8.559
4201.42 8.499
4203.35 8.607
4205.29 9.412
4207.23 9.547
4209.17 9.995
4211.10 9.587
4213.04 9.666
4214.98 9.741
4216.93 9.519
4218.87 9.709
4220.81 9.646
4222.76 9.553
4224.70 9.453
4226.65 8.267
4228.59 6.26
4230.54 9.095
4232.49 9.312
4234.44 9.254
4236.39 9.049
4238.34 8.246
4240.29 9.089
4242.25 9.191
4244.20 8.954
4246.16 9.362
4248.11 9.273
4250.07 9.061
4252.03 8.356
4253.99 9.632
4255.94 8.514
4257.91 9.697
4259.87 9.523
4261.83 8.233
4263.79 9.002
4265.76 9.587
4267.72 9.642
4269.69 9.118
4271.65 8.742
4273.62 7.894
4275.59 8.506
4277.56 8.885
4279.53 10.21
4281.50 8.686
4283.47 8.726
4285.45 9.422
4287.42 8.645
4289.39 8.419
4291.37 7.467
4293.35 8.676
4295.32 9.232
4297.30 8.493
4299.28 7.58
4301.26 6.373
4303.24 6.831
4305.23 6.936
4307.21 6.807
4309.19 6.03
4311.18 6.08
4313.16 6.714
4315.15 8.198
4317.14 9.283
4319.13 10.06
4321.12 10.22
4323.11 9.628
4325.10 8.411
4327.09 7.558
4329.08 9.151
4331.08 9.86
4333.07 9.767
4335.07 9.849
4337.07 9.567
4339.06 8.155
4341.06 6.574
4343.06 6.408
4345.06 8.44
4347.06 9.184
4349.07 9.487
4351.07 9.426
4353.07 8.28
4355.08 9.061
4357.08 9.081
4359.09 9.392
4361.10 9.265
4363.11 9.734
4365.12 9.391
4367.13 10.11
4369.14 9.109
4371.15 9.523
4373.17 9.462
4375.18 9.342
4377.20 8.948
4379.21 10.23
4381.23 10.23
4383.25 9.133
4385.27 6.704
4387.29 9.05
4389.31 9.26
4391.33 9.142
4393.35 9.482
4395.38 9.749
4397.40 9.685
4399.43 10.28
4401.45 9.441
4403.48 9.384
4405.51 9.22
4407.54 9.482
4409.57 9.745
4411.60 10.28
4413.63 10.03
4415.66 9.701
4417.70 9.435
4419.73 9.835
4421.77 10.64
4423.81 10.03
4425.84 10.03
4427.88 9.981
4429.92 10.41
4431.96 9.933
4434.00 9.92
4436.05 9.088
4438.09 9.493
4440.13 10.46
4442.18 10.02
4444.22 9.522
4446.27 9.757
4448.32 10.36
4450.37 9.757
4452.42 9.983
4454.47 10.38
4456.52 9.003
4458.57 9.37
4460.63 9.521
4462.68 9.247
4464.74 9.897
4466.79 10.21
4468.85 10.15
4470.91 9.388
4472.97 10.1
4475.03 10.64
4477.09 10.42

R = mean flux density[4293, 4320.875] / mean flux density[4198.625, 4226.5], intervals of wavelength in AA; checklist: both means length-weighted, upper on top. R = 0.82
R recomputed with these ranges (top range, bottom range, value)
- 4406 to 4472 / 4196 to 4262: 1.08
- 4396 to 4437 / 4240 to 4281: 1.08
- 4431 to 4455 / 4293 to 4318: 1.33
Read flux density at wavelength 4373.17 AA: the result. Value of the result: 9.462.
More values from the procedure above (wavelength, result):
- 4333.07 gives 9.767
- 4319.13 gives 10.06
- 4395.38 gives 9.749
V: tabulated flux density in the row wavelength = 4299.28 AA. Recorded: 7.58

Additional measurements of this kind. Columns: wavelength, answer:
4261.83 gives 8.233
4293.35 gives 8.676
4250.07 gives 9.061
